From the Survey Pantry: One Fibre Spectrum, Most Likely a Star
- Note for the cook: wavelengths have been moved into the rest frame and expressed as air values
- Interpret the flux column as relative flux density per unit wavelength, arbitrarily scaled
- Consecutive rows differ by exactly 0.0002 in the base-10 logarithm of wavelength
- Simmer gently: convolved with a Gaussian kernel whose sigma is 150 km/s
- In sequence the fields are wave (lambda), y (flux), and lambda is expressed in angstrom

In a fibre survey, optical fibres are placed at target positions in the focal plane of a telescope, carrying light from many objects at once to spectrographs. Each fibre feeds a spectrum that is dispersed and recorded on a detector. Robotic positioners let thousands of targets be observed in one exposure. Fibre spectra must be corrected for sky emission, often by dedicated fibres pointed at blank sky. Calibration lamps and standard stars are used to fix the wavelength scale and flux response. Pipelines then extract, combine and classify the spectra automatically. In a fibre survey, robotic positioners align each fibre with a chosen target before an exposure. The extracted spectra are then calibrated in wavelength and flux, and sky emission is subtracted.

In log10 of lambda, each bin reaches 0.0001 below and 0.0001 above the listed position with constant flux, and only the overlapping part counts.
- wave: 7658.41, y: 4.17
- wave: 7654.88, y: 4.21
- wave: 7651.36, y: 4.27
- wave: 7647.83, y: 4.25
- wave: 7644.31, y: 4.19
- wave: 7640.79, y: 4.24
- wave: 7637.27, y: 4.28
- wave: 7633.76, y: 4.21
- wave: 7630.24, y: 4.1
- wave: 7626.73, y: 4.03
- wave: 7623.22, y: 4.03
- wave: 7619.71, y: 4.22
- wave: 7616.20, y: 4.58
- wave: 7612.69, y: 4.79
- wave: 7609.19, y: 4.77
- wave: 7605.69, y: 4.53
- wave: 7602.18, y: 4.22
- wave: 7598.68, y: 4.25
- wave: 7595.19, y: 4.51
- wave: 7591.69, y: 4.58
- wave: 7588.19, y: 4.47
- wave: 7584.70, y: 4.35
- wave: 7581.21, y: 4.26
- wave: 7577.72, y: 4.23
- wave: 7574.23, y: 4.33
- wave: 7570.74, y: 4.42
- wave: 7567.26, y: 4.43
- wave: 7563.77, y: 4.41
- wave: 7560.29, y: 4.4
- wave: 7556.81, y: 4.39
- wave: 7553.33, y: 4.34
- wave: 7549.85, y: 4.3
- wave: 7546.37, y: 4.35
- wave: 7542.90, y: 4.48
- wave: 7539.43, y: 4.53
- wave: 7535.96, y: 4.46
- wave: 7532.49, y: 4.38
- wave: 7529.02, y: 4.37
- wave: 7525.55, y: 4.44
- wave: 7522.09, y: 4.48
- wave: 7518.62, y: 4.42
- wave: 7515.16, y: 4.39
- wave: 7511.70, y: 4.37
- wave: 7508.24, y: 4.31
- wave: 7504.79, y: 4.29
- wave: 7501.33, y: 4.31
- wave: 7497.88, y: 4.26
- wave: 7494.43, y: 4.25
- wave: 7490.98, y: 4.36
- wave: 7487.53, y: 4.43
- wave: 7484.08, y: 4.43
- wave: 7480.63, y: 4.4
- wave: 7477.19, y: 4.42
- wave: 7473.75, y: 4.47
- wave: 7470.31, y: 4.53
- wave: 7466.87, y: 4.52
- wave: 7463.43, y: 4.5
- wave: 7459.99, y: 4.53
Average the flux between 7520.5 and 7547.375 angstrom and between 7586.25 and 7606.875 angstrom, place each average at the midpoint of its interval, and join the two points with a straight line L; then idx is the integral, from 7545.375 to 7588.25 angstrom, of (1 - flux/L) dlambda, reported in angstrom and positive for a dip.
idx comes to 0.72 angstrom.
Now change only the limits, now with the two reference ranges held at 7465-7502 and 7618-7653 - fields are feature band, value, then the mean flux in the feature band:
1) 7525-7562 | -0.8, 4.4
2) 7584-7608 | -1.1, 4.43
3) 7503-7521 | 0.0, 4.36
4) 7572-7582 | 0.0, 4.28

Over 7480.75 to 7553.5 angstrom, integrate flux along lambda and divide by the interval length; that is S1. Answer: 4.38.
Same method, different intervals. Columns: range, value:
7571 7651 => 4.34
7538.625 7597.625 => 4.4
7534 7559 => 4.41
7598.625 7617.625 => 4.55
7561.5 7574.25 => 4.41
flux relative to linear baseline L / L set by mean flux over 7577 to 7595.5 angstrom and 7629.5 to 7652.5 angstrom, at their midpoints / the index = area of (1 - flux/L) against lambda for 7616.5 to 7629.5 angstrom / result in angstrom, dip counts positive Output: 0.4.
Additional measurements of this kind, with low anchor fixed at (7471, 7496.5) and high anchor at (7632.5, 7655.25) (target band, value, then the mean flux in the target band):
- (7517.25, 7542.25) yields -0.52 angstrom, 4.44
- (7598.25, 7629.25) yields -0.80 angstrom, 4.38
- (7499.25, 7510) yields 0.19 angstrom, 4.3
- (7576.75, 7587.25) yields 0.00 angstrom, 4.3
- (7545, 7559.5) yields -0.06 angstrom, 4.35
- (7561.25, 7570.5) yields -0.22 angstrom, 4.42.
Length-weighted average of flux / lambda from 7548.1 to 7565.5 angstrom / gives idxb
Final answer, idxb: 4.37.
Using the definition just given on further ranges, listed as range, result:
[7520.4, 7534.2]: 4.42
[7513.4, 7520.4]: 4.4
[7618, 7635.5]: 4.12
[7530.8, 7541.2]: 4.46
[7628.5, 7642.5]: 4.21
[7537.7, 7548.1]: 4.46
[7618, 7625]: 4.12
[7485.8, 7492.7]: 4.39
